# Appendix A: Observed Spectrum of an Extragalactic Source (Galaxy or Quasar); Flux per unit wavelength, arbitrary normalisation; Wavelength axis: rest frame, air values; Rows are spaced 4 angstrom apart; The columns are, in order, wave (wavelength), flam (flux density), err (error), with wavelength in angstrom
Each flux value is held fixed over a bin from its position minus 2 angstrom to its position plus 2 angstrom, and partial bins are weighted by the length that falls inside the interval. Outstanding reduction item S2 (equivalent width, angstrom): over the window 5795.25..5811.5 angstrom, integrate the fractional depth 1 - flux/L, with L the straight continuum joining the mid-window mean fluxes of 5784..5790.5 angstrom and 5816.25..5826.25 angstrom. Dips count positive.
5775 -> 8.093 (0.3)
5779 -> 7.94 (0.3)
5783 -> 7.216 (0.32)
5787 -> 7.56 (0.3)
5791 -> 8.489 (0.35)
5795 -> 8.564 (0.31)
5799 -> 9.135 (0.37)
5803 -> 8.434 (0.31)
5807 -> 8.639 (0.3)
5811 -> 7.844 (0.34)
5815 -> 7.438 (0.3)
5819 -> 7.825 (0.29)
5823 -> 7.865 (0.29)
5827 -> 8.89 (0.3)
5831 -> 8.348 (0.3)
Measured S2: -1.6 angstrom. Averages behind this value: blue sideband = 7.72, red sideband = 7.95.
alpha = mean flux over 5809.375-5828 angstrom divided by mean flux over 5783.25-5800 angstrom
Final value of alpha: 1.0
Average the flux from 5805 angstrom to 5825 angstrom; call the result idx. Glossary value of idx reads 7.92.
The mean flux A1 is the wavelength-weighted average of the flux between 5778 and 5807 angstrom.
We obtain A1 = 8.23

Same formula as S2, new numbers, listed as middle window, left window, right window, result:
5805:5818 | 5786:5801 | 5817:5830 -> 0.6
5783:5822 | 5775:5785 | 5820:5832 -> -0.8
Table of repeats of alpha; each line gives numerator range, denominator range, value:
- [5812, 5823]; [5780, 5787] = 1.04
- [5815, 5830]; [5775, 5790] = 1.05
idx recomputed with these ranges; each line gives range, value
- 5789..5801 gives 8.73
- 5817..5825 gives 7.85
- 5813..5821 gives 7.63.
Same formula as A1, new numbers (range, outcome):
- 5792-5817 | 8.35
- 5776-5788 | 7.62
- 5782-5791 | 7.65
